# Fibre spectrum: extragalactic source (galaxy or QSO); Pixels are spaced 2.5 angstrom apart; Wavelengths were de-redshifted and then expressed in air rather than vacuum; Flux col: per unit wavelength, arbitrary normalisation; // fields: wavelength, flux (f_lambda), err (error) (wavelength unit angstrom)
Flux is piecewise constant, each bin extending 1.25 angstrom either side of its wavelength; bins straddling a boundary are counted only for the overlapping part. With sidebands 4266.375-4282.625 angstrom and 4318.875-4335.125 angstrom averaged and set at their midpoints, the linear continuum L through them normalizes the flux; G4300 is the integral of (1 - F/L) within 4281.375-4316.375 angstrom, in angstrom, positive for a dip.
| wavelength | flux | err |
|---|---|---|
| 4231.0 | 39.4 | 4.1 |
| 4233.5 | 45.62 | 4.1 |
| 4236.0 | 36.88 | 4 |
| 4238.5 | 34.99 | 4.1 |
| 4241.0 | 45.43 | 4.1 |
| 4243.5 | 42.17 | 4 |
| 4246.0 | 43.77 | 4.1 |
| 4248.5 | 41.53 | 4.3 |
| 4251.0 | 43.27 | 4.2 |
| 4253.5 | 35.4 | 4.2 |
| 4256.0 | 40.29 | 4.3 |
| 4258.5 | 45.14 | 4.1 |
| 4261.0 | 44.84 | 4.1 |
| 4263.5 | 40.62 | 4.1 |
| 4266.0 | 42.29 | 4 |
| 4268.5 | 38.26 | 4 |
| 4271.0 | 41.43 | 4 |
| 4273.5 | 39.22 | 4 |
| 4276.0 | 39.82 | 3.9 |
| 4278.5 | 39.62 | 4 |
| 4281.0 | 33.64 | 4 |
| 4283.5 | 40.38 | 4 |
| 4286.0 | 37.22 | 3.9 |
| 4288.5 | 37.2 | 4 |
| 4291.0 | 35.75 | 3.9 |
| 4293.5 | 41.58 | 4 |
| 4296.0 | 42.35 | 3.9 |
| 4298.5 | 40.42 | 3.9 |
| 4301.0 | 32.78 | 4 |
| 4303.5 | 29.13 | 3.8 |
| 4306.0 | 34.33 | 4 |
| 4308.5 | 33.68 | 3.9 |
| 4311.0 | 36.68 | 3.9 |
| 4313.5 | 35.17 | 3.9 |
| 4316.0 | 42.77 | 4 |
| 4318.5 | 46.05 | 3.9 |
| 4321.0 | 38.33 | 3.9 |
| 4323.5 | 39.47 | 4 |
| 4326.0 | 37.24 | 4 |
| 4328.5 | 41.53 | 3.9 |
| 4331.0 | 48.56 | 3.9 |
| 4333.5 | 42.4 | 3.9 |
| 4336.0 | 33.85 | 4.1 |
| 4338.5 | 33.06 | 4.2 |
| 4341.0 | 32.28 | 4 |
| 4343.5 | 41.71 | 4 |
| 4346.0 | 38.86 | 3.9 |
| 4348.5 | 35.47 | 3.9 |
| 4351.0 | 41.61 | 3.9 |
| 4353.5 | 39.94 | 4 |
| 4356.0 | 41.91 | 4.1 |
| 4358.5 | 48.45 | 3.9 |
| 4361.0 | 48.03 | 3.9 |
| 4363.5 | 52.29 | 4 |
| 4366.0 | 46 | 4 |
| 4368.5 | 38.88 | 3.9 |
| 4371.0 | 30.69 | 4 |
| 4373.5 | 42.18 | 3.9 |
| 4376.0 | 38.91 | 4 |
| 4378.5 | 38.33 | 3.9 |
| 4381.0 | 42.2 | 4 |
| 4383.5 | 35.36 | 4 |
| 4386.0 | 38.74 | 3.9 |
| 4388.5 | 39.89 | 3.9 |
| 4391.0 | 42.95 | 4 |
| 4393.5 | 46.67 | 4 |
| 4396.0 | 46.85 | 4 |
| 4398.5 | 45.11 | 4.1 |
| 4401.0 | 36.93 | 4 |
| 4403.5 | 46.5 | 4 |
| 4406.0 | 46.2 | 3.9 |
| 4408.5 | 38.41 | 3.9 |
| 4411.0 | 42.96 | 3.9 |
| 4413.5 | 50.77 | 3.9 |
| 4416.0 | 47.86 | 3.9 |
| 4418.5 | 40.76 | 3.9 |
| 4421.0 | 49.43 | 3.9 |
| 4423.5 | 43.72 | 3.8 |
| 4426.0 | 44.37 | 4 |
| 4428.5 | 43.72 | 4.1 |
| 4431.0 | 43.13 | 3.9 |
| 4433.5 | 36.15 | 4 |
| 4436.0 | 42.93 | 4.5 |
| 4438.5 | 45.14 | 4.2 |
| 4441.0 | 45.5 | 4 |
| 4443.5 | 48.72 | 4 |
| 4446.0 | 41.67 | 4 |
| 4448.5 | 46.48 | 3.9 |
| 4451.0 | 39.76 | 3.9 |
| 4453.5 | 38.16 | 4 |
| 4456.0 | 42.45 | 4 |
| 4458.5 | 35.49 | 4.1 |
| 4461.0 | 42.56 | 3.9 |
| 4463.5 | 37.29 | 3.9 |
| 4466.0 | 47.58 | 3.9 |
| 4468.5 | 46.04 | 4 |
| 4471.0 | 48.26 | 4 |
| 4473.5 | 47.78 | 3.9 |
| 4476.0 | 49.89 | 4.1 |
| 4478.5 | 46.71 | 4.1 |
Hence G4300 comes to 2.75 angstrom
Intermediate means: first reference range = 38.9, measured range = 36.9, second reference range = 41.3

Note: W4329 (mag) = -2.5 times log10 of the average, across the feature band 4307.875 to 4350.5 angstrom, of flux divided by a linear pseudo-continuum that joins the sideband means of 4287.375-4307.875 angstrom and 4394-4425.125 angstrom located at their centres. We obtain 0.00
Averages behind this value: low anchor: 36.6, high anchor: 44.7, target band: 38.8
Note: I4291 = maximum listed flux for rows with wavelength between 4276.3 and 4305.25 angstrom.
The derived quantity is 42.35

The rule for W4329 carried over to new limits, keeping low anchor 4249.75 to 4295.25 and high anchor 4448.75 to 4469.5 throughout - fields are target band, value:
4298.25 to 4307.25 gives 0.195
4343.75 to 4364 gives -0.063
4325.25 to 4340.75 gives 0.034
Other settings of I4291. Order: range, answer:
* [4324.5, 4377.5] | 52.29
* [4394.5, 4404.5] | 46.85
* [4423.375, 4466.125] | 48.72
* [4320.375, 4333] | 48.56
